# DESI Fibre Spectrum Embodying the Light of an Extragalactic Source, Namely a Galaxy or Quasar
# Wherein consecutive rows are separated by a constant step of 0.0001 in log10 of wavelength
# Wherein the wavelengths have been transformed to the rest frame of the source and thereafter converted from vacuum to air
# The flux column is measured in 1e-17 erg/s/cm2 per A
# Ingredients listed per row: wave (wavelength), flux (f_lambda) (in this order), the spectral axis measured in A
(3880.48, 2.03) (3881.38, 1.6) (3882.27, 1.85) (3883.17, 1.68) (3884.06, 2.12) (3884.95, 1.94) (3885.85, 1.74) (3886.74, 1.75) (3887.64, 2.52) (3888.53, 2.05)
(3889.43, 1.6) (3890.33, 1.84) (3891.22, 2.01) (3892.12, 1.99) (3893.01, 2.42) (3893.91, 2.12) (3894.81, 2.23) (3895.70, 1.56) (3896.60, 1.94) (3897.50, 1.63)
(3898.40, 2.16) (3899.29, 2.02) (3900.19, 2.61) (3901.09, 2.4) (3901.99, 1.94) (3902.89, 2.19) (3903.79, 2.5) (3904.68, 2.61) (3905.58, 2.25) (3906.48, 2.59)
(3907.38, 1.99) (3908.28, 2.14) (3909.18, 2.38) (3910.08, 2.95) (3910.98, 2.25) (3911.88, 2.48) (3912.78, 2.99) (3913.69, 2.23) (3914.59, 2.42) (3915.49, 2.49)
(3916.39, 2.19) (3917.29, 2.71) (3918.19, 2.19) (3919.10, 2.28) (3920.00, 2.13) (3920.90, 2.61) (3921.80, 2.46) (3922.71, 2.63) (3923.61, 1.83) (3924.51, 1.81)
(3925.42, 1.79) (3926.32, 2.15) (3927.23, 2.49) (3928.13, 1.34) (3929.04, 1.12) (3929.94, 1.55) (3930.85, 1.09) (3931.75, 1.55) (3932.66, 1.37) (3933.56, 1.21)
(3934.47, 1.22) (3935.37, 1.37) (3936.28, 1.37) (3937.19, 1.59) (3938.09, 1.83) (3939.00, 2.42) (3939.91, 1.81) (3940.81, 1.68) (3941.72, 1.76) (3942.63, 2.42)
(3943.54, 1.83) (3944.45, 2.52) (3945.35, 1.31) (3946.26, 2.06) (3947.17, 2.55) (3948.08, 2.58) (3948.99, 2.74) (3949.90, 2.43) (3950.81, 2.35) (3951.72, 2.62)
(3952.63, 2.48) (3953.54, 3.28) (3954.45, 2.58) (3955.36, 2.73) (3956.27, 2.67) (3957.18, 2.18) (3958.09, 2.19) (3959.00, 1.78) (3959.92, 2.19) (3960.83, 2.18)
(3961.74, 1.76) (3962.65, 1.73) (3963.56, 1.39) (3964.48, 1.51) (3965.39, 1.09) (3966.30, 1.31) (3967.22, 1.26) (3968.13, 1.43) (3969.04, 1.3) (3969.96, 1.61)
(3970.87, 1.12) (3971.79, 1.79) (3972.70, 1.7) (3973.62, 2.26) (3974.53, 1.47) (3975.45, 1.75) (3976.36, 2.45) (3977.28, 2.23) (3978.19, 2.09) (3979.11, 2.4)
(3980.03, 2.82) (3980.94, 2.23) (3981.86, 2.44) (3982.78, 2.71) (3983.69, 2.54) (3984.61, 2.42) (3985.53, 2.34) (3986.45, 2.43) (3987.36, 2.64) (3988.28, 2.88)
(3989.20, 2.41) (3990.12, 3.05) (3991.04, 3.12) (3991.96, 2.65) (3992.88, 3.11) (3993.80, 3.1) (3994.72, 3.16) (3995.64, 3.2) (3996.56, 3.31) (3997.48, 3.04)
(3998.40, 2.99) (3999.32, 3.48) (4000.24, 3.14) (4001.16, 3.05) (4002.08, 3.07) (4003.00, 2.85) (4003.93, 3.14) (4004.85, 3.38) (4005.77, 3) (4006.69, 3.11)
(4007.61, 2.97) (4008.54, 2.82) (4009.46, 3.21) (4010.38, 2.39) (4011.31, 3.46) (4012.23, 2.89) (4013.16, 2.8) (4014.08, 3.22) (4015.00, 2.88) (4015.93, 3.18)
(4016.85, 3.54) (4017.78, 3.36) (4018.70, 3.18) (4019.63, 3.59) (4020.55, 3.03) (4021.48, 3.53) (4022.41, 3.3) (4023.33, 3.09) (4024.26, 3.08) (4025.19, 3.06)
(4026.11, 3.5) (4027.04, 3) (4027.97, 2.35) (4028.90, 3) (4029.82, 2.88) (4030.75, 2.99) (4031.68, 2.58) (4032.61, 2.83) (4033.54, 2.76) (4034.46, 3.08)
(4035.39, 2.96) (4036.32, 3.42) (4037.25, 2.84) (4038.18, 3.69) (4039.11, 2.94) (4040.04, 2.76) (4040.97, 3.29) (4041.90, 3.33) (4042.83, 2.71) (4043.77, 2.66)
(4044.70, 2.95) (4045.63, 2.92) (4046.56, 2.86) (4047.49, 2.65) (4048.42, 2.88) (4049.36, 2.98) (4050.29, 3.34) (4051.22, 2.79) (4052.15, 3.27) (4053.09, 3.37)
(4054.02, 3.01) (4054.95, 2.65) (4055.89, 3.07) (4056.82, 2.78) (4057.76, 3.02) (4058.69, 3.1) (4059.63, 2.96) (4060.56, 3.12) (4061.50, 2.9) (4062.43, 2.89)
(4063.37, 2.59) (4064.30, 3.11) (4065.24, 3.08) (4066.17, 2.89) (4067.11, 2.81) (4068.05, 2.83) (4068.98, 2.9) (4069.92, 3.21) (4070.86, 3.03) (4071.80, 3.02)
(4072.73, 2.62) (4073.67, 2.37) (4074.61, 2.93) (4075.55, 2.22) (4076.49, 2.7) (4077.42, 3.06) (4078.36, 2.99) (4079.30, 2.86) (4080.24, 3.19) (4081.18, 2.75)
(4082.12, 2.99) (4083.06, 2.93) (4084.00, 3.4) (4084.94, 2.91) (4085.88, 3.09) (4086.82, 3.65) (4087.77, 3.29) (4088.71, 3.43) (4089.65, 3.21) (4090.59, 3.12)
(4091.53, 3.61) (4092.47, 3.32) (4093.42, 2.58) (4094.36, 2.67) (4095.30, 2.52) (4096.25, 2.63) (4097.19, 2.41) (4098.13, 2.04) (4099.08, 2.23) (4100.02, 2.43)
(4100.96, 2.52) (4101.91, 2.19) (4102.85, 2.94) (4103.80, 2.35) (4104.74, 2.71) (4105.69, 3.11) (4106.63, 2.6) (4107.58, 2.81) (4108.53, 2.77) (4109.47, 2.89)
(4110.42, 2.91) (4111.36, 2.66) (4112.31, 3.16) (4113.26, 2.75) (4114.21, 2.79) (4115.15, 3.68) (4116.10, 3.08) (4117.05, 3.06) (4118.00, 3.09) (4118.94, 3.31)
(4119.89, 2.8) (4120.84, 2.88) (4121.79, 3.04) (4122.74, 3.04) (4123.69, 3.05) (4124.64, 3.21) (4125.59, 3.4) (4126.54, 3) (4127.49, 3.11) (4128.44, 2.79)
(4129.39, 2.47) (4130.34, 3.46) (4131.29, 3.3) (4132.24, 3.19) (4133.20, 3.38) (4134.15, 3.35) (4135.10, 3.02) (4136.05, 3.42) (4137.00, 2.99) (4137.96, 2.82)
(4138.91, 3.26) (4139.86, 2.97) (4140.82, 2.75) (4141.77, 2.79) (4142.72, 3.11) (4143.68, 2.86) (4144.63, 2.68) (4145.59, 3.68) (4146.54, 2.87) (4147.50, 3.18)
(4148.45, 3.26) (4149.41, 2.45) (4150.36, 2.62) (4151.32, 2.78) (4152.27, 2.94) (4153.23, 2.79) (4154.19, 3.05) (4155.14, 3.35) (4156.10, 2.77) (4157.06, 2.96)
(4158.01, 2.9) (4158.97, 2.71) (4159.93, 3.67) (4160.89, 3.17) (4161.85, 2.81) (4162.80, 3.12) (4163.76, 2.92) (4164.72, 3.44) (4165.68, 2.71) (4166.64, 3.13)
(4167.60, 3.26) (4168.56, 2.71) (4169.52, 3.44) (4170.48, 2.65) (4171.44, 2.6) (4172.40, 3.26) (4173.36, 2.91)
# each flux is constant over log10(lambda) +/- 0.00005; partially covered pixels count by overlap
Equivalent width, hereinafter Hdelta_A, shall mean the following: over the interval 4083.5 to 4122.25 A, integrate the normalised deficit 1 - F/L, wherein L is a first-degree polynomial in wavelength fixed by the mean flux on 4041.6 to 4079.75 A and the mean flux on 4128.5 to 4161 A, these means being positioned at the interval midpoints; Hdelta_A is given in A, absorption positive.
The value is 0.96 A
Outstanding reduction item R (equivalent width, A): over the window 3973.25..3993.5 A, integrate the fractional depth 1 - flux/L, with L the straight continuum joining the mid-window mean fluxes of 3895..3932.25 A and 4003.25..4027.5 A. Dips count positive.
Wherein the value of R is 2.5 A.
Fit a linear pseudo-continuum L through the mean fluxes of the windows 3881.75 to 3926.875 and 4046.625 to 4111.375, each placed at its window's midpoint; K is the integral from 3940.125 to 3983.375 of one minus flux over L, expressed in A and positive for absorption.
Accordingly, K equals 6.3 A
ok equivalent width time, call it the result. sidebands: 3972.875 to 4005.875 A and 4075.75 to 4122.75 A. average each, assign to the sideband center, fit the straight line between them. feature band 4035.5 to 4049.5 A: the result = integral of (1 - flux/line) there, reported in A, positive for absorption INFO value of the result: -0.92 A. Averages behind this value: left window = 2.72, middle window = 2.99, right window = 2.9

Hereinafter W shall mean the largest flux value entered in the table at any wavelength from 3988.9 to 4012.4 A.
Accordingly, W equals 3.48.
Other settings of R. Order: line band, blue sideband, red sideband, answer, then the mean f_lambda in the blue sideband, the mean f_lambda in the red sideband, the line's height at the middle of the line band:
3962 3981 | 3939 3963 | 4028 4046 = 5.3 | 2.25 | 2.96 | 2.42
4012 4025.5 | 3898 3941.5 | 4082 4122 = -3.6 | 2.07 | 2.89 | 2.52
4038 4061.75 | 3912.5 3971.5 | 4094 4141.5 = -4.2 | 1.98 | 2.9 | 2.54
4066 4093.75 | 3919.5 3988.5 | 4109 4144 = -2.3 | 2.01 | 3.05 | 2.77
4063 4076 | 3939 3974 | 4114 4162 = -0.9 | 2.01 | 3.04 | 2.65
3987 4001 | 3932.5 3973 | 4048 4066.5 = -4.0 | 1.92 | 2.99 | 2.34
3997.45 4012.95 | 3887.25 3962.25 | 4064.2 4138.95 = -3.5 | 2.13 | 2.94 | 2.5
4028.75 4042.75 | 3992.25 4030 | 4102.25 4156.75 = 0.3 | 3.11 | 2.99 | 3.08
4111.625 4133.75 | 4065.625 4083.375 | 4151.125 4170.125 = -1.0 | 2.86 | 3.03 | 2.96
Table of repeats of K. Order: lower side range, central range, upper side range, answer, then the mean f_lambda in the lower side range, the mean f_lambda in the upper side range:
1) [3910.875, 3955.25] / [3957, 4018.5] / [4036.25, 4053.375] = 1.4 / 2.09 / 3.02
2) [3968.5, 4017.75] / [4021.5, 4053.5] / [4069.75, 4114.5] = -2.9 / 2.69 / 2.84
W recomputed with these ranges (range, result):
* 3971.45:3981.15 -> 2.82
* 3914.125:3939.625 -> 2.71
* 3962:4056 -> 3.69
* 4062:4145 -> 3.68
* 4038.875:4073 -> 3.37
